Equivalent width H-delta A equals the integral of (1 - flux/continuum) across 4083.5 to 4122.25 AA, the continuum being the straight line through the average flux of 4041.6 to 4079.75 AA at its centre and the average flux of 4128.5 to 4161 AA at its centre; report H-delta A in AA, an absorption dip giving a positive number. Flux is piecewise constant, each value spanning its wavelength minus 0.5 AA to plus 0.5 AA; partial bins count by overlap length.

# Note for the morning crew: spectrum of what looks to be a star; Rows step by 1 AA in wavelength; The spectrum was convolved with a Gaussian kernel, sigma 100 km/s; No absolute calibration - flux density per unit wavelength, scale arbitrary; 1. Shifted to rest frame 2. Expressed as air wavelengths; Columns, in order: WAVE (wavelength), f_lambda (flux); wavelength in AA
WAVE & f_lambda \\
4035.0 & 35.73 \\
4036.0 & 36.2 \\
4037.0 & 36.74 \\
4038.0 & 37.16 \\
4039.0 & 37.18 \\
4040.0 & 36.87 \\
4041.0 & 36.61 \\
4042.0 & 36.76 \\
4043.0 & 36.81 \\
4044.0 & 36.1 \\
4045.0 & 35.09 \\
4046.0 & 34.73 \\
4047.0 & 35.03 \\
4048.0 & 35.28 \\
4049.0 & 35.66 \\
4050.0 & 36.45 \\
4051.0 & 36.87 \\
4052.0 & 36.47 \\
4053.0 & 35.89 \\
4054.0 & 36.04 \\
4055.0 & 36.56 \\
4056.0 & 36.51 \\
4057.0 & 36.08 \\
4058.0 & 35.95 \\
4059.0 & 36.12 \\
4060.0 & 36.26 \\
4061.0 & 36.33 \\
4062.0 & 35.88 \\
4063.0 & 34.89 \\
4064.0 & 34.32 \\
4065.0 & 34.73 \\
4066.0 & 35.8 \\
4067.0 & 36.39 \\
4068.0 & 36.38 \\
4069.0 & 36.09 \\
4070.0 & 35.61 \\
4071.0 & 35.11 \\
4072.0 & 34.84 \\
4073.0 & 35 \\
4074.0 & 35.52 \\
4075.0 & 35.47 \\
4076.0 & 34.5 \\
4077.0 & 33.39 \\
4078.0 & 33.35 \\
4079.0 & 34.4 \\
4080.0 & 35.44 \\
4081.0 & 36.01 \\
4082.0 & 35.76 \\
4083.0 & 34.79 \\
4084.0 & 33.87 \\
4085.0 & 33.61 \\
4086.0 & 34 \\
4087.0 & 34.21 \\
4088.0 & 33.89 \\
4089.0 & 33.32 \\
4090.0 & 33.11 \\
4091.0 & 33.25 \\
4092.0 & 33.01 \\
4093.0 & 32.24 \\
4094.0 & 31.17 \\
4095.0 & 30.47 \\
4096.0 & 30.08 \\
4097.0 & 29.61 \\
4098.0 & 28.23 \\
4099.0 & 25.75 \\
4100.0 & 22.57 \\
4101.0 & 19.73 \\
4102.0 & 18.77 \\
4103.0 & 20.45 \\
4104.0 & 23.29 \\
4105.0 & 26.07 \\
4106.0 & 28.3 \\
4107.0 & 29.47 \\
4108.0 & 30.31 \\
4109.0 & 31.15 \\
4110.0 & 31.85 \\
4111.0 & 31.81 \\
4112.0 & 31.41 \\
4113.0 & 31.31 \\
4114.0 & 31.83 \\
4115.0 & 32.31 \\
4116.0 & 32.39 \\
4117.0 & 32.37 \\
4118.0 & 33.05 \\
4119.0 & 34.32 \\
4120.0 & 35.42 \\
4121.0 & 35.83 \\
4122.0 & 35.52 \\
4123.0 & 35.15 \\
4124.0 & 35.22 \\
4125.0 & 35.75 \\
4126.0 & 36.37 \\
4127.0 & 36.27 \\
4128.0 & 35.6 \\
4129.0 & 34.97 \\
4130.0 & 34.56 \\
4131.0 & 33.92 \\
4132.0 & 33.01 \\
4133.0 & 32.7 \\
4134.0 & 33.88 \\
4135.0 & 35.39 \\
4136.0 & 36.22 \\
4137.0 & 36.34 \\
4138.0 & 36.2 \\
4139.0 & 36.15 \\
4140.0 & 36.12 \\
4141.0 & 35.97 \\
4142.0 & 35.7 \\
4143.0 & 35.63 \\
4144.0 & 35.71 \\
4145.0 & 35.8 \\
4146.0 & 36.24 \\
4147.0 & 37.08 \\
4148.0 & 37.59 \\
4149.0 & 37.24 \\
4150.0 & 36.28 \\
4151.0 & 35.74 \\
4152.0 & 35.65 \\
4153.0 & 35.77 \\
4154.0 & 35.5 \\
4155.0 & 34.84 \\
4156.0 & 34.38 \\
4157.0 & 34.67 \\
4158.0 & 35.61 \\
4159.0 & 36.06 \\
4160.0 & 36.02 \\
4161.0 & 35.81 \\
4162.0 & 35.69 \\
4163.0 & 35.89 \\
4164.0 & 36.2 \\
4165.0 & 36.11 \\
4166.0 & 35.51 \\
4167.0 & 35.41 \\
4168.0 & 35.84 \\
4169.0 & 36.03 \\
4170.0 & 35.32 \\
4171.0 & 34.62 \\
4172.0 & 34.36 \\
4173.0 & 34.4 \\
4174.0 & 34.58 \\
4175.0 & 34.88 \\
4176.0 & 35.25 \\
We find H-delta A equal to 5.6 AA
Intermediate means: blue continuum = 35.6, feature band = 30.5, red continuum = 35.5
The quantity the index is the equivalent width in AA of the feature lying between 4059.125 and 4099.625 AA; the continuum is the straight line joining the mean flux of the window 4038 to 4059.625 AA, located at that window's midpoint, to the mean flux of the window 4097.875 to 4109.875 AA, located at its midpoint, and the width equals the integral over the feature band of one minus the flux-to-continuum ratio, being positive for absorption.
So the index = -5.0 AA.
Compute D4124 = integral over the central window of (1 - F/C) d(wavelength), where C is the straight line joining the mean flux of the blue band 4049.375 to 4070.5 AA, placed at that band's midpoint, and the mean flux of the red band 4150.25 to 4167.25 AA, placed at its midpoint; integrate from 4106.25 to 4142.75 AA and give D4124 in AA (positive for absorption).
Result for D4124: 1.7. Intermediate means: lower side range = 36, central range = 34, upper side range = 35.6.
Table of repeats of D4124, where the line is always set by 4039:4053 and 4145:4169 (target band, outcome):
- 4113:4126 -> 0.7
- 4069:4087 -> 0.6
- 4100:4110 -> 2.9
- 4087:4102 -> 2.7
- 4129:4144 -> 0.3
